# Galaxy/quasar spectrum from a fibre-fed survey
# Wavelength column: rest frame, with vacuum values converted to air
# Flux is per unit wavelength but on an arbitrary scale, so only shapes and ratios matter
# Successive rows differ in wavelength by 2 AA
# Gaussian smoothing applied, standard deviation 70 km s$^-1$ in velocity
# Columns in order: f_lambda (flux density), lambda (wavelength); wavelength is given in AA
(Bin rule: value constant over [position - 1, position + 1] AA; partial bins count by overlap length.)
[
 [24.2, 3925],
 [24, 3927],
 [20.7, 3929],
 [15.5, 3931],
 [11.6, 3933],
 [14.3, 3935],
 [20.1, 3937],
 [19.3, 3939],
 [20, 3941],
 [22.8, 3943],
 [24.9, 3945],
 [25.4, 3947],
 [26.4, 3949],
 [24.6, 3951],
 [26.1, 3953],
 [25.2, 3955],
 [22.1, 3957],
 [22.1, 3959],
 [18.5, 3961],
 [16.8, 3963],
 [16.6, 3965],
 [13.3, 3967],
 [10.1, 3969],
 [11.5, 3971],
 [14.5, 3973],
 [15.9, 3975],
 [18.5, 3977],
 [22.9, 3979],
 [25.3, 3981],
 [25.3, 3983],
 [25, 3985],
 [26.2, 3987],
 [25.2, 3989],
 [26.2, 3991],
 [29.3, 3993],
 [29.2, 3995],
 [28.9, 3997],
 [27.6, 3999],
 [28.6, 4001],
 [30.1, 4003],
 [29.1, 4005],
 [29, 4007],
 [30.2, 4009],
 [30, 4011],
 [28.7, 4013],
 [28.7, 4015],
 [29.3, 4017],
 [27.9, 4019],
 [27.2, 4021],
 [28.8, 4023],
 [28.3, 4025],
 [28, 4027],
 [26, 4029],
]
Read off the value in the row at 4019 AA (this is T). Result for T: 27.9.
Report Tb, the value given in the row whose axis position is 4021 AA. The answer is 27.2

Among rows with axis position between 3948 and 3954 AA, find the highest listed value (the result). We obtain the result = 26.4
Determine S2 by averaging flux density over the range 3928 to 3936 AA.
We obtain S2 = 15.5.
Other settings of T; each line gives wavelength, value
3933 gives 11.6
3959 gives 22.1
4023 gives 28.8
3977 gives 18.5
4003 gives 30.1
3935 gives 14.3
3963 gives 16.8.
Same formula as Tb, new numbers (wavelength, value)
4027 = 28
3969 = 10.1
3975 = 15.9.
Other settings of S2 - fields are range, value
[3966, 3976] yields 13.1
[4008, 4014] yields 29.6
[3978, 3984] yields 24.5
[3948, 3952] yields 25.5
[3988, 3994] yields 26.9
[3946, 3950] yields 25.9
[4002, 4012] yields 29.7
